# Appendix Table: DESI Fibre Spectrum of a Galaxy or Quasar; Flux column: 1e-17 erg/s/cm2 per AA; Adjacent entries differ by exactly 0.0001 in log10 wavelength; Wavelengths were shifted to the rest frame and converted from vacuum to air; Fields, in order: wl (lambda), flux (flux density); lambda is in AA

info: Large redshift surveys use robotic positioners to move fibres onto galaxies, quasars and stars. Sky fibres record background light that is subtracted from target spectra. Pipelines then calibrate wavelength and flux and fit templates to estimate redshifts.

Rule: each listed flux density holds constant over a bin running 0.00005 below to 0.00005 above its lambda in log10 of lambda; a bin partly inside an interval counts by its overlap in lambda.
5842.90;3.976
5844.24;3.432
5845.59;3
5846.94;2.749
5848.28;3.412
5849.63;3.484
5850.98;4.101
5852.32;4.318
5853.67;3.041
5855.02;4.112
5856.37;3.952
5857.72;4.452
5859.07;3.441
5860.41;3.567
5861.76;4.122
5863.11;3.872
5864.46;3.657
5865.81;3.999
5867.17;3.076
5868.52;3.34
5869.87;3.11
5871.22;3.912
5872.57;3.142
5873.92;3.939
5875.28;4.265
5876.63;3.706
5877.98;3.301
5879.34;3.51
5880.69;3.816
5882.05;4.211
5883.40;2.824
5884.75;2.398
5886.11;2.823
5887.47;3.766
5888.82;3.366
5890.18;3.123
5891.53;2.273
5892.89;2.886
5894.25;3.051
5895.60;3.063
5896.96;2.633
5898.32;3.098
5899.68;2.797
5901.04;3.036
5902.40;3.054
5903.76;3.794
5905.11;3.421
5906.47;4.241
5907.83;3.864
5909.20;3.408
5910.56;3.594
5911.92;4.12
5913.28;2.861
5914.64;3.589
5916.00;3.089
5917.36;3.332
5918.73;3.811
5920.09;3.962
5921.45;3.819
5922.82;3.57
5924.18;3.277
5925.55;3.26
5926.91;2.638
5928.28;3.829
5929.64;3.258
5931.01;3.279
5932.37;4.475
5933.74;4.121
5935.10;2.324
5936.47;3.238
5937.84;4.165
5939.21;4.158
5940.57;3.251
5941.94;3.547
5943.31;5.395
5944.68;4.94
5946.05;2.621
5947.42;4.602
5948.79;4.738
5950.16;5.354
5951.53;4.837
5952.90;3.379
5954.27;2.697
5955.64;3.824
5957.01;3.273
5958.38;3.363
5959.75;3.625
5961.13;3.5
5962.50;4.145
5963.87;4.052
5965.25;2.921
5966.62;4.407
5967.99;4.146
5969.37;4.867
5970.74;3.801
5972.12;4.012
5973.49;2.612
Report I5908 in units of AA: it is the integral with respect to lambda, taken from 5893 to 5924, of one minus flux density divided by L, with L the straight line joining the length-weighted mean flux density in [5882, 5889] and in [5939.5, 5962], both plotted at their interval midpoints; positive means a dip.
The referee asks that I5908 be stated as 0.16 AA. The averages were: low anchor 3.14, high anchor 3.94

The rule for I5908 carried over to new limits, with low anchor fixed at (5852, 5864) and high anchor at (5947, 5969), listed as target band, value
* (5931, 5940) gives 0.49 AA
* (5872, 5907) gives 5.37 AA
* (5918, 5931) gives 1.43 AA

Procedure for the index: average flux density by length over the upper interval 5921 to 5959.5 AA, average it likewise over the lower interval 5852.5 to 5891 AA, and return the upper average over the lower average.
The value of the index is 1.1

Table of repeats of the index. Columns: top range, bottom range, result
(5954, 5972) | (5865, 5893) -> 1.12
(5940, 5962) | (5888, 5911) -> 1.22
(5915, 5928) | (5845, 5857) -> 0.96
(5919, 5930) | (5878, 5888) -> 1.04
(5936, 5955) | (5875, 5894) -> 1.24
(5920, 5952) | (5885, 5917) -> 1.19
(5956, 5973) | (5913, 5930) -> 1.12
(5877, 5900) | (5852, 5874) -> 0.85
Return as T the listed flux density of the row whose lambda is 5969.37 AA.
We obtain 4.867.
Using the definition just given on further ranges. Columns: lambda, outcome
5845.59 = 3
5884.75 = 2.398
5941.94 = 3.547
